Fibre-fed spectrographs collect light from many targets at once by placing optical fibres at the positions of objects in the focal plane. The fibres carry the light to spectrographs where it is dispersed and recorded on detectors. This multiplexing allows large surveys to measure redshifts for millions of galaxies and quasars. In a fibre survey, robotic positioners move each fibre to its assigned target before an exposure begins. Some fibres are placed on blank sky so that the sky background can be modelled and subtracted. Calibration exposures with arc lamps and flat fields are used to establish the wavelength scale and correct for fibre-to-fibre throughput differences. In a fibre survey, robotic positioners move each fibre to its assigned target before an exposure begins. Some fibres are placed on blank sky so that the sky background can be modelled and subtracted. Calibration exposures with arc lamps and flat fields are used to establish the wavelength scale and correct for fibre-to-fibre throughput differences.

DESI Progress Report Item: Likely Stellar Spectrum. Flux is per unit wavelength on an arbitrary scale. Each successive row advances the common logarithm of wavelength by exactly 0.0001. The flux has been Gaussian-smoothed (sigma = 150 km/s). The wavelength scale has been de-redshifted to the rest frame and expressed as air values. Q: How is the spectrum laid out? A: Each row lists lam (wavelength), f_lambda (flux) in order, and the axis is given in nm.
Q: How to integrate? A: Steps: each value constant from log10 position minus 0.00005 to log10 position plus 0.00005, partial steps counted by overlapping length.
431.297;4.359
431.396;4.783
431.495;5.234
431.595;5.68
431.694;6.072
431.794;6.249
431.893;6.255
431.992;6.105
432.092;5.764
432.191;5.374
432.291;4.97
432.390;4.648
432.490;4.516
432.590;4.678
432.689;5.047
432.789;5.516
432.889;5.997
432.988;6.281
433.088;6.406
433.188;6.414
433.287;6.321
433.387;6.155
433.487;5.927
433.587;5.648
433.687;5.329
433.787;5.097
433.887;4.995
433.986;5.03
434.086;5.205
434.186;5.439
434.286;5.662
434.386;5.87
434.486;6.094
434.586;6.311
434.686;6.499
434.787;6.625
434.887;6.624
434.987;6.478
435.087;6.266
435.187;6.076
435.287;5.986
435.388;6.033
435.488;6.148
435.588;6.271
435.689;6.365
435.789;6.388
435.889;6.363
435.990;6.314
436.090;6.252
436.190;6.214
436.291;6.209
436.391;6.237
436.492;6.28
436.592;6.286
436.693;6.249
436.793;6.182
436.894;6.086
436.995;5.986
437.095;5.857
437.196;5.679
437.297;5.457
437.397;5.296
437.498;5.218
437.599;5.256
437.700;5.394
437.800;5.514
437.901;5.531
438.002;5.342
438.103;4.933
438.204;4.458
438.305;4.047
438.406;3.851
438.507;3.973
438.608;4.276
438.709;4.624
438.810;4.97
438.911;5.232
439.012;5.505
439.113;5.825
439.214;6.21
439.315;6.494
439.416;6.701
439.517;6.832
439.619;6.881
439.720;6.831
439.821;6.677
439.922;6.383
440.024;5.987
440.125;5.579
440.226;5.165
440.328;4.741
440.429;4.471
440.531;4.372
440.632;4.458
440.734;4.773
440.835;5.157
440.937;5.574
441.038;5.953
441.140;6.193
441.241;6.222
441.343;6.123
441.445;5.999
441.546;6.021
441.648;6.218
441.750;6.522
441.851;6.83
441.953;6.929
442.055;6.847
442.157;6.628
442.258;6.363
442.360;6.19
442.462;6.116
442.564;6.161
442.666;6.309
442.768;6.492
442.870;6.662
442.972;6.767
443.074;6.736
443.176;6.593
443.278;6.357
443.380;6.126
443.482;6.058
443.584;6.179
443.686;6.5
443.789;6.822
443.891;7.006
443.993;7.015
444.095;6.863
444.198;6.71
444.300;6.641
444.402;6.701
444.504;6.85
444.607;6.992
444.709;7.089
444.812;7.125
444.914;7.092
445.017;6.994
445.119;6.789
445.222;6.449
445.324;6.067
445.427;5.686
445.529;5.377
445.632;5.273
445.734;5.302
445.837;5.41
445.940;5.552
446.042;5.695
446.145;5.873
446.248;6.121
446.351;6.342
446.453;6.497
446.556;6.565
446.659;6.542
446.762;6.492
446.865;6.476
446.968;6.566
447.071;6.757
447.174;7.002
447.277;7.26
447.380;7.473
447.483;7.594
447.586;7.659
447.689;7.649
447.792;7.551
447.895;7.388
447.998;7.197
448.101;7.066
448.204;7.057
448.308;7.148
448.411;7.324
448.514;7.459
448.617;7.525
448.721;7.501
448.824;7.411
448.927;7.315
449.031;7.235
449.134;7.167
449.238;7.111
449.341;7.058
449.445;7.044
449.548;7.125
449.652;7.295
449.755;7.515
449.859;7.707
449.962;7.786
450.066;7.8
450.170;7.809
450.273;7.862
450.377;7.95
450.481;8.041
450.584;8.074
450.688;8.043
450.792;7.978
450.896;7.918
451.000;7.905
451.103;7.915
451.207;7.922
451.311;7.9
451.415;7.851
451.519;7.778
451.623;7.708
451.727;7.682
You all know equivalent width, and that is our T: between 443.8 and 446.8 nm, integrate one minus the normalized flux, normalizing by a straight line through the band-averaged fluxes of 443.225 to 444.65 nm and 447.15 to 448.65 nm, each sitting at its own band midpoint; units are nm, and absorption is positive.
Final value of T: 0.21 nm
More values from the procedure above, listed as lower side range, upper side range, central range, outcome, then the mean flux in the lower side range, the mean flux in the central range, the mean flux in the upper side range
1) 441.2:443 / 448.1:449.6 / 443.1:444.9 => -0.014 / 6.41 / 6.69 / 7.24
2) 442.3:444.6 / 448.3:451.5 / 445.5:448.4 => 0.208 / 6.55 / 6.62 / 7.61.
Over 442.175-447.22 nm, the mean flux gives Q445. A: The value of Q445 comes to 6.42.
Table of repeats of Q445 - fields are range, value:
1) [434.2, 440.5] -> 5.79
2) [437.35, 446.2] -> 5.96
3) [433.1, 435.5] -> 5.93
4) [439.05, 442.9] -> 6.05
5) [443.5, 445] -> 6.81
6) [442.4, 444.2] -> 6.52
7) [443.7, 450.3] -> 6.88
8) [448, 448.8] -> 7.29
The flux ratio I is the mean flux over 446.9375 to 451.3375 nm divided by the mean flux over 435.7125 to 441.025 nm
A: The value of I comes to 1.34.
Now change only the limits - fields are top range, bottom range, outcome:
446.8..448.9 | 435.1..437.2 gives 1.17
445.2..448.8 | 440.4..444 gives 1.08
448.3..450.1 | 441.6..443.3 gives 1.13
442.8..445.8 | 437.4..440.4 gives 1.19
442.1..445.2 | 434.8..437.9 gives 1.10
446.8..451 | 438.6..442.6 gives 1.26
